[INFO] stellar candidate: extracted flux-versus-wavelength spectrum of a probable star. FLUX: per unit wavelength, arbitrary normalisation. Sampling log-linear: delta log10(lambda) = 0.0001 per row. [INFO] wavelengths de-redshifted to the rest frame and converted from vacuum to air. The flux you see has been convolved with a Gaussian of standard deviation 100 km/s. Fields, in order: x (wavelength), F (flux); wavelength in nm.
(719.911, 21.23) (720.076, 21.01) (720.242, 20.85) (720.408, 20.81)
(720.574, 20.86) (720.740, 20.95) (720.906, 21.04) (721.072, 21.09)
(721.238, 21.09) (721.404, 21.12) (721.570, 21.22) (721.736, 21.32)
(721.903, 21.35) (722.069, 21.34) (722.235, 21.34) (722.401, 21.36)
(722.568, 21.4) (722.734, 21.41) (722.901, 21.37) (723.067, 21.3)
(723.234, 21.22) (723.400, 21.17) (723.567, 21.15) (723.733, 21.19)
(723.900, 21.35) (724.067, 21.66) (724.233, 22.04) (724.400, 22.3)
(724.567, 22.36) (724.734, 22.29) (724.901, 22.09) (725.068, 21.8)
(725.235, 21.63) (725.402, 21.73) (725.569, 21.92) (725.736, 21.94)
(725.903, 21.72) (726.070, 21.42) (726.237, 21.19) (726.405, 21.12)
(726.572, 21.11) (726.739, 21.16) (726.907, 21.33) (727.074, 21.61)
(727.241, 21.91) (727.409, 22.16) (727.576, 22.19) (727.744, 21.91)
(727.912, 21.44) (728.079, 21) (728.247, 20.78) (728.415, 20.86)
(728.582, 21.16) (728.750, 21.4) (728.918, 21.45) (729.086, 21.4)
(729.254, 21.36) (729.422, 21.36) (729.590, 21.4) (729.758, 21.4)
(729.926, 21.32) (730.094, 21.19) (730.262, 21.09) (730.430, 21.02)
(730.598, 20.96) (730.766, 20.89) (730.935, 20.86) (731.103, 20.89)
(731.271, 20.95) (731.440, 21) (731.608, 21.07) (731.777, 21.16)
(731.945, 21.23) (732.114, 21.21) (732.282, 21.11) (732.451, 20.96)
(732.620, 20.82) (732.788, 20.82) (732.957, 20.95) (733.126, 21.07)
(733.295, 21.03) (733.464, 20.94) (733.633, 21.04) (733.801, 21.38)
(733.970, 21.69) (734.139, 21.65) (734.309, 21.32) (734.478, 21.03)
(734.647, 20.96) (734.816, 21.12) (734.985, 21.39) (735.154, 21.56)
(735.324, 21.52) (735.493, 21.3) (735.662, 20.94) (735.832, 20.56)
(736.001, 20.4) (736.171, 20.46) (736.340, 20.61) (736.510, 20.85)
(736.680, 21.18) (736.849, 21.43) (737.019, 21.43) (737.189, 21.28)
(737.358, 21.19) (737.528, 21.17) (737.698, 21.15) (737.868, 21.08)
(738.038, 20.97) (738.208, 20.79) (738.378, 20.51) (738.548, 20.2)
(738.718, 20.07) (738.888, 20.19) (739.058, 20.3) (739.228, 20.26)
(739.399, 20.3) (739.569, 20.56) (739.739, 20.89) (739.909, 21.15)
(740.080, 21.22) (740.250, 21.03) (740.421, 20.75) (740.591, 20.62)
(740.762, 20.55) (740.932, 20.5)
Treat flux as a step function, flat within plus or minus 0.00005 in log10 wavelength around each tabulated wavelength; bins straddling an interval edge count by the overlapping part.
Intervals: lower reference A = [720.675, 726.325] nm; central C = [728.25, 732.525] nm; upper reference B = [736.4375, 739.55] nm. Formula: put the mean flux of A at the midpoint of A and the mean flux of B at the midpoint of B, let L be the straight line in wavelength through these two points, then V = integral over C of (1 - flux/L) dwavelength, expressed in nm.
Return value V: 0.00 nm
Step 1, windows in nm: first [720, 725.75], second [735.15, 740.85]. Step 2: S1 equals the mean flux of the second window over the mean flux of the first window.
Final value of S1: 1.0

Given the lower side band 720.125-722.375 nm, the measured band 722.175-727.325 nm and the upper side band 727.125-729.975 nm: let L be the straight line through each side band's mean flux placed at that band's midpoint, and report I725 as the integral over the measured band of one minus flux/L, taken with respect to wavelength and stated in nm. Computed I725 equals -0.07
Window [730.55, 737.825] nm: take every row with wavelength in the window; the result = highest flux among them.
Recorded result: 21.69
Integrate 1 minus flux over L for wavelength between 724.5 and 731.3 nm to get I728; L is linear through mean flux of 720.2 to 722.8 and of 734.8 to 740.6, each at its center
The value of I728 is -0.13 nm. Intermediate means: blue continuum 21.2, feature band 21.4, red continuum 20.9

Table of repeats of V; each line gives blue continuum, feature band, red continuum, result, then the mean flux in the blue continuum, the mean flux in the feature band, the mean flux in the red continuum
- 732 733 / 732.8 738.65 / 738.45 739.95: -0.096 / 21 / 21.1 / 20.4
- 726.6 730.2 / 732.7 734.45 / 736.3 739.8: -0.009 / 21.4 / 21.2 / 20.8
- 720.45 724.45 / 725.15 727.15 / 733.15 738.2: -0.022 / 21.3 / 21.5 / 21.1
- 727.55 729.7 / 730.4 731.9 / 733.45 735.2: 0.023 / 21.3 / 21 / 21.3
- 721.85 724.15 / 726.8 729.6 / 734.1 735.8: -0.021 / 21.3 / 21.4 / 21.2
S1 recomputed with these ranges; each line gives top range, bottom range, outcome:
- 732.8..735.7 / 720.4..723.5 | 1.00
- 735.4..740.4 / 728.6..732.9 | 0.98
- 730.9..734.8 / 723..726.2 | 0.97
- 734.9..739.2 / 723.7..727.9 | 0.96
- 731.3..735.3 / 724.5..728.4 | 0.98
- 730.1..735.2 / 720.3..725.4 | 0.99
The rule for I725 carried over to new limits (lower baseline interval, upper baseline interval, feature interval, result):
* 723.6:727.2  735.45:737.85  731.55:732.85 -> 0.01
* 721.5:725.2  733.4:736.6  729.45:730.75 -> 0.01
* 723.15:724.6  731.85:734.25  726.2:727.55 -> 0.00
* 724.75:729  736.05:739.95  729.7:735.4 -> 0.00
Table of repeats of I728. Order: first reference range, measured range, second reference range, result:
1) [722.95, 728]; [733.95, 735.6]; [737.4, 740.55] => -0.027 nm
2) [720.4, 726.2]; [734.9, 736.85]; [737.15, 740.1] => -0.013 nm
